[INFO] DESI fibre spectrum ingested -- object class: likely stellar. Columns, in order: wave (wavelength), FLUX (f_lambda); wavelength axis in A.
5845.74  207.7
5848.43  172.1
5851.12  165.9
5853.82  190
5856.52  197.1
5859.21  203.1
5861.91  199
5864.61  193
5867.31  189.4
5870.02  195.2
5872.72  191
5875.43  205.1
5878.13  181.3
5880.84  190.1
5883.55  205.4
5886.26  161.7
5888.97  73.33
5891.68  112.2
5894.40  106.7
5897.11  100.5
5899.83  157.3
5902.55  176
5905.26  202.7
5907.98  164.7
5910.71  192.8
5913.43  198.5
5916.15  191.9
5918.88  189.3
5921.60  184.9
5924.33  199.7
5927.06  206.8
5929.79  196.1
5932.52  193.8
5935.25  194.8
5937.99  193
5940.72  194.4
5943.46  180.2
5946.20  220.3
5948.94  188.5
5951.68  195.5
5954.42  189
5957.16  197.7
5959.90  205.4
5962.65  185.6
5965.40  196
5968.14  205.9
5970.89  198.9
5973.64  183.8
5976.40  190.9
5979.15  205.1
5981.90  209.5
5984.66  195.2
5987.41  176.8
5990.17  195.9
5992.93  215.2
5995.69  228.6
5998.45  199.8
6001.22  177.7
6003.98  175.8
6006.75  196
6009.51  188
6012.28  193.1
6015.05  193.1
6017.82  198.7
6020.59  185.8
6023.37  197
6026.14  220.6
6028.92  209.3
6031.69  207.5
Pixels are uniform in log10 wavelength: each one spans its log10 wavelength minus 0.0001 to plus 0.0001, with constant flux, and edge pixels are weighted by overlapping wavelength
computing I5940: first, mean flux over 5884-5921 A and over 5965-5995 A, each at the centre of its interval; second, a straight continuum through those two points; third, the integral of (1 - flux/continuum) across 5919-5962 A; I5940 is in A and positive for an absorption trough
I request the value -4.4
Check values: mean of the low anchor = 158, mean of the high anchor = 198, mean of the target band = 196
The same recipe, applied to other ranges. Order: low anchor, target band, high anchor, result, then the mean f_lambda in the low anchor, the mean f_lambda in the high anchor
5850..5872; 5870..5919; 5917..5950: 6.7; 192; 195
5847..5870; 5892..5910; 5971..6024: 3.8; 189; 195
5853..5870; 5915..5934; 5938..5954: 0.1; 195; 195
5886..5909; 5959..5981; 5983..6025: -2.5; 138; 195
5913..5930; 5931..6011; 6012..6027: 0.2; 195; 198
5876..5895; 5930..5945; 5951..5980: -1.0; 151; 196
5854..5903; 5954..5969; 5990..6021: -0.8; 169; 196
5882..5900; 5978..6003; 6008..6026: -2.6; 130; 195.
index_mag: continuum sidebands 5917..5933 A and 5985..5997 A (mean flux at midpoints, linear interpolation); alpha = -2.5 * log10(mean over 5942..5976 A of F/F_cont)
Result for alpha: 0.02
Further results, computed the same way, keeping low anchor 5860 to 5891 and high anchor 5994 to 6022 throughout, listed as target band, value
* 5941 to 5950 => -0.052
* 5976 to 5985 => -0.061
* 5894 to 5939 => 0.018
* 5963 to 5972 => -0.052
